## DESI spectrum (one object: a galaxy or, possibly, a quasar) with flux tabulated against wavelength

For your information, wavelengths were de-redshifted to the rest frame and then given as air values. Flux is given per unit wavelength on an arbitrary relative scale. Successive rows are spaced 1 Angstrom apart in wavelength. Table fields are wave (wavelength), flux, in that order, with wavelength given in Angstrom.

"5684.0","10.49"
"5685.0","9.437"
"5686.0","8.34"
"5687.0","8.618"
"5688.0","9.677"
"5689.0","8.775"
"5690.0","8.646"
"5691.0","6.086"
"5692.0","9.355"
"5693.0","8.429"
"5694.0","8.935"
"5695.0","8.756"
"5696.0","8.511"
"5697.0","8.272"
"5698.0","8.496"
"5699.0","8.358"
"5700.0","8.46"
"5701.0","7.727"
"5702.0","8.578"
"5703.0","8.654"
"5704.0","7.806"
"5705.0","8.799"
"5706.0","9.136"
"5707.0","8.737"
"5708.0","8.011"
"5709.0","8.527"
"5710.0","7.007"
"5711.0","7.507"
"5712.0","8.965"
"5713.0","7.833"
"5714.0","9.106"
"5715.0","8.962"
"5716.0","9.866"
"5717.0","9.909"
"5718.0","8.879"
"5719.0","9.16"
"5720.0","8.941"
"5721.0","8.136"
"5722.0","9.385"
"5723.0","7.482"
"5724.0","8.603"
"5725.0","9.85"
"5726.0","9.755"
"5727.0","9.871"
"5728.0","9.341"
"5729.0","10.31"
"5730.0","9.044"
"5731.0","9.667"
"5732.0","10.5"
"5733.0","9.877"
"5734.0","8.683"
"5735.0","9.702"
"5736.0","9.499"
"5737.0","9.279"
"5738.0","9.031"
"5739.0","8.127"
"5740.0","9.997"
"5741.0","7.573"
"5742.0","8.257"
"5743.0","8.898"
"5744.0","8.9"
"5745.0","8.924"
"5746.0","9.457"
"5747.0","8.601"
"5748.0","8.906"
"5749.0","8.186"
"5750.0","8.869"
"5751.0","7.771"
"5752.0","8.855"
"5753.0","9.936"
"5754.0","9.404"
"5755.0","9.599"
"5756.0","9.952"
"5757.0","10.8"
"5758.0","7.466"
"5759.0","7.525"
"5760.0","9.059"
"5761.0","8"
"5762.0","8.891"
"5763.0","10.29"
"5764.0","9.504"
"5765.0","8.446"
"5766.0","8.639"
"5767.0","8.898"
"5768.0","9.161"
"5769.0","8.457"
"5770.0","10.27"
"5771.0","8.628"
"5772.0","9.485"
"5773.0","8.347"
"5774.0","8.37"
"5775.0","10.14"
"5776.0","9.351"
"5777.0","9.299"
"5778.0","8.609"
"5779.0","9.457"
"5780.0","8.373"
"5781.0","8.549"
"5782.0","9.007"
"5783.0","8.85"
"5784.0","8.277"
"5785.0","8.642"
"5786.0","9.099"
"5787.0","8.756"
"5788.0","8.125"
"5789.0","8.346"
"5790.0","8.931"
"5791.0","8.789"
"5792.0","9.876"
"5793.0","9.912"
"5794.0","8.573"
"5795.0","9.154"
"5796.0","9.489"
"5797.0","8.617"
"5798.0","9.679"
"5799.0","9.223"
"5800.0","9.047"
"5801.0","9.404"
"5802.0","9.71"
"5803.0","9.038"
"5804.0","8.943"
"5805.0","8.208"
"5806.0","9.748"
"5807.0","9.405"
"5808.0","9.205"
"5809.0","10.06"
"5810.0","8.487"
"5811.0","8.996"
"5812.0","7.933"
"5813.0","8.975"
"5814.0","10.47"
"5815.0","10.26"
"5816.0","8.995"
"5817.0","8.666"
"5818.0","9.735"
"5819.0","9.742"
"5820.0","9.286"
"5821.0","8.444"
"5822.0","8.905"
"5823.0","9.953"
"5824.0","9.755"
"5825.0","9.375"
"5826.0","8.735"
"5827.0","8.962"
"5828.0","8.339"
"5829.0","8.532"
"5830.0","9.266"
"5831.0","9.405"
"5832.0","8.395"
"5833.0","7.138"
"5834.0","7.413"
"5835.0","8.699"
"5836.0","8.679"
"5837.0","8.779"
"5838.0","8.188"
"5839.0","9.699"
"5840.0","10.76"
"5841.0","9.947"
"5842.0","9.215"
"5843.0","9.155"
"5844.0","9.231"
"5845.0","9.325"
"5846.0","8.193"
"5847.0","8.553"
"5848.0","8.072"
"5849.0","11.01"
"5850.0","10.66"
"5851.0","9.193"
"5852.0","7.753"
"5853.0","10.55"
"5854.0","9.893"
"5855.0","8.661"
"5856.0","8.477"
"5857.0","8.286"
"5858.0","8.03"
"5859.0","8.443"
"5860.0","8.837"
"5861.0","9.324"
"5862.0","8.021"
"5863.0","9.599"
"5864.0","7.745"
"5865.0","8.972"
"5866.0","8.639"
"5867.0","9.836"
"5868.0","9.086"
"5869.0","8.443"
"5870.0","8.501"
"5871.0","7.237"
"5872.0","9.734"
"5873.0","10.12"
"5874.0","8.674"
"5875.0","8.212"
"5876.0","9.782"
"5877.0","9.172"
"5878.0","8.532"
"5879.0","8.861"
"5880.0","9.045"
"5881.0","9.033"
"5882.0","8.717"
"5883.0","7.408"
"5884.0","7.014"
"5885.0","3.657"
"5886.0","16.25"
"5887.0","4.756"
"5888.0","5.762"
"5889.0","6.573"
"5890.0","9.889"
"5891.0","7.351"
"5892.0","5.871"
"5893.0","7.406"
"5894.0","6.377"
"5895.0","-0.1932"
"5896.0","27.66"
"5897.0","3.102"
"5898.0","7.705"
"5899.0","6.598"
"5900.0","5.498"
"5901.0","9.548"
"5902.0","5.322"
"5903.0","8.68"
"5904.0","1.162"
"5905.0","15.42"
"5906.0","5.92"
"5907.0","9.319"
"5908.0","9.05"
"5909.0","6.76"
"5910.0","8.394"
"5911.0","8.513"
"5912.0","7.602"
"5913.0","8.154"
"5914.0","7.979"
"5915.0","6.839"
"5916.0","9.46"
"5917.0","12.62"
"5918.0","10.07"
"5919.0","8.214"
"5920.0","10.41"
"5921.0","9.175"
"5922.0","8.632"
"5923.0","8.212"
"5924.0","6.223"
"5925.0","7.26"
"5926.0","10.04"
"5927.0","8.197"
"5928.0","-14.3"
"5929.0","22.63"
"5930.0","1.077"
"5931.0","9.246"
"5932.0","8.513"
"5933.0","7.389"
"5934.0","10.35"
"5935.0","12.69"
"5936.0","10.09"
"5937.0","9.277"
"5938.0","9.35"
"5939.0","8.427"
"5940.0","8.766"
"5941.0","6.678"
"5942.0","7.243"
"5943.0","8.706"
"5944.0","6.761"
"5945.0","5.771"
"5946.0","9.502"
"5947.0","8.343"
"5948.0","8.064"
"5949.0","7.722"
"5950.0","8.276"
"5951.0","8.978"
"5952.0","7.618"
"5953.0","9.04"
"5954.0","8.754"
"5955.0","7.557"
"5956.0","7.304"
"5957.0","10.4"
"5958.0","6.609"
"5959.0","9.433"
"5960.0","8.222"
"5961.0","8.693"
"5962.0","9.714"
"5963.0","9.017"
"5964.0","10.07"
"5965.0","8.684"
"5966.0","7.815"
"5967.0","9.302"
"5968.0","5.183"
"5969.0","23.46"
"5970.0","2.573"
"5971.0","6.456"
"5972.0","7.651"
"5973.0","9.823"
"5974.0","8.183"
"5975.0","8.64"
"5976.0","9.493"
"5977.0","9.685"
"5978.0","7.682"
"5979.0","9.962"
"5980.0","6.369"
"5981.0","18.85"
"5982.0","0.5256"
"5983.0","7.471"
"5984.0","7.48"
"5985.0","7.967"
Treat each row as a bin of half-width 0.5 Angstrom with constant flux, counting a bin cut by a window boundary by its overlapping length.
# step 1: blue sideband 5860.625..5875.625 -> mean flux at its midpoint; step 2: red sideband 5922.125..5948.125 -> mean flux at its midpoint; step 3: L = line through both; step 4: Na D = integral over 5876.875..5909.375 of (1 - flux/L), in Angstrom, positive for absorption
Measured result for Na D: 1.9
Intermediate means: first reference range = 8.81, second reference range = 7.87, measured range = 7.97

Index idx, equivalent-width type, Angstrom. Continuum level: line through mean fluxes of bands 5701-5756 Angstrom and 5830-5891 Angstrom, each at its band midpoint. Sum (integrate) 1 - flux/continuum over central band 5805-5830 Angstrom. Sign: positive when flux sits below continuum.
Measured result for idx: -1.08 Angstrom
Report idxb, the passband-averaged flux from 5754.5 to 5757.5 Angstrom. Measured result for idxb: 10.1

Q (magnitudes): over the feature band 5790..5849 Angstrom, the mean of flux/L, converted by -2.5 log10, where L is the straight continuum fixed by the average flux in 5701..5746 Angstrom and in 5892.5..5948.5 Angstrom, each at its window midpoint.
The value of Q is -0.07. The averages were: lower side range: 8.93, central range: 9.1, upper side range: 8.14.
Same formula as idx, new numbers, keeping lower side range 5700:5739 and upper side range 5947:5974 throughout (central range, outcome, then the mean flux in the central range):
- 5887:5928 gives 4.18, 7.85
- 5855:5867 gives 0.21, 8.64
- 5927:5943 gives 1.56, 7.87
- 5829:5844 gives -0.16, 8.91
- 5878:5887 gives 0.26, 8.51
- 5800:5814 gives -0.46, 9.13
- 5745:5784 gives -0.38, 8.97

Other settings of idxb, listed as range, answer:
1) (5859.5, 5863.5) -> 8.95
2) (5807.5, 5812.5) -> 8.94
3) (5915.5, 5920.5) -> 10.2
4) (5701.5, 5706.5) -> 8.59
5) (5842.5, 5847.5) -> 8.89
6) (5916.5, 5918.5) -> 11.3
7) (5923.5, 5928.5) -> 3.48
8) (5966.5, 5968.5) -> 7.24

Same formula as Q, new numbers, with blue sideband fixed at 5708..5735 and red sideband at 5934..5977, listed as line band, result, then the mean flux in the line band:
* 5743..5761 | 0.008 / 8.93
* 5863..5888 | 0.027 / 8.6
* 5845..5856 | -0.044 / 9.22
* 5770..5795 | 0.001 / 8.94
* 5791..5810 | -0.040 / 9.26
